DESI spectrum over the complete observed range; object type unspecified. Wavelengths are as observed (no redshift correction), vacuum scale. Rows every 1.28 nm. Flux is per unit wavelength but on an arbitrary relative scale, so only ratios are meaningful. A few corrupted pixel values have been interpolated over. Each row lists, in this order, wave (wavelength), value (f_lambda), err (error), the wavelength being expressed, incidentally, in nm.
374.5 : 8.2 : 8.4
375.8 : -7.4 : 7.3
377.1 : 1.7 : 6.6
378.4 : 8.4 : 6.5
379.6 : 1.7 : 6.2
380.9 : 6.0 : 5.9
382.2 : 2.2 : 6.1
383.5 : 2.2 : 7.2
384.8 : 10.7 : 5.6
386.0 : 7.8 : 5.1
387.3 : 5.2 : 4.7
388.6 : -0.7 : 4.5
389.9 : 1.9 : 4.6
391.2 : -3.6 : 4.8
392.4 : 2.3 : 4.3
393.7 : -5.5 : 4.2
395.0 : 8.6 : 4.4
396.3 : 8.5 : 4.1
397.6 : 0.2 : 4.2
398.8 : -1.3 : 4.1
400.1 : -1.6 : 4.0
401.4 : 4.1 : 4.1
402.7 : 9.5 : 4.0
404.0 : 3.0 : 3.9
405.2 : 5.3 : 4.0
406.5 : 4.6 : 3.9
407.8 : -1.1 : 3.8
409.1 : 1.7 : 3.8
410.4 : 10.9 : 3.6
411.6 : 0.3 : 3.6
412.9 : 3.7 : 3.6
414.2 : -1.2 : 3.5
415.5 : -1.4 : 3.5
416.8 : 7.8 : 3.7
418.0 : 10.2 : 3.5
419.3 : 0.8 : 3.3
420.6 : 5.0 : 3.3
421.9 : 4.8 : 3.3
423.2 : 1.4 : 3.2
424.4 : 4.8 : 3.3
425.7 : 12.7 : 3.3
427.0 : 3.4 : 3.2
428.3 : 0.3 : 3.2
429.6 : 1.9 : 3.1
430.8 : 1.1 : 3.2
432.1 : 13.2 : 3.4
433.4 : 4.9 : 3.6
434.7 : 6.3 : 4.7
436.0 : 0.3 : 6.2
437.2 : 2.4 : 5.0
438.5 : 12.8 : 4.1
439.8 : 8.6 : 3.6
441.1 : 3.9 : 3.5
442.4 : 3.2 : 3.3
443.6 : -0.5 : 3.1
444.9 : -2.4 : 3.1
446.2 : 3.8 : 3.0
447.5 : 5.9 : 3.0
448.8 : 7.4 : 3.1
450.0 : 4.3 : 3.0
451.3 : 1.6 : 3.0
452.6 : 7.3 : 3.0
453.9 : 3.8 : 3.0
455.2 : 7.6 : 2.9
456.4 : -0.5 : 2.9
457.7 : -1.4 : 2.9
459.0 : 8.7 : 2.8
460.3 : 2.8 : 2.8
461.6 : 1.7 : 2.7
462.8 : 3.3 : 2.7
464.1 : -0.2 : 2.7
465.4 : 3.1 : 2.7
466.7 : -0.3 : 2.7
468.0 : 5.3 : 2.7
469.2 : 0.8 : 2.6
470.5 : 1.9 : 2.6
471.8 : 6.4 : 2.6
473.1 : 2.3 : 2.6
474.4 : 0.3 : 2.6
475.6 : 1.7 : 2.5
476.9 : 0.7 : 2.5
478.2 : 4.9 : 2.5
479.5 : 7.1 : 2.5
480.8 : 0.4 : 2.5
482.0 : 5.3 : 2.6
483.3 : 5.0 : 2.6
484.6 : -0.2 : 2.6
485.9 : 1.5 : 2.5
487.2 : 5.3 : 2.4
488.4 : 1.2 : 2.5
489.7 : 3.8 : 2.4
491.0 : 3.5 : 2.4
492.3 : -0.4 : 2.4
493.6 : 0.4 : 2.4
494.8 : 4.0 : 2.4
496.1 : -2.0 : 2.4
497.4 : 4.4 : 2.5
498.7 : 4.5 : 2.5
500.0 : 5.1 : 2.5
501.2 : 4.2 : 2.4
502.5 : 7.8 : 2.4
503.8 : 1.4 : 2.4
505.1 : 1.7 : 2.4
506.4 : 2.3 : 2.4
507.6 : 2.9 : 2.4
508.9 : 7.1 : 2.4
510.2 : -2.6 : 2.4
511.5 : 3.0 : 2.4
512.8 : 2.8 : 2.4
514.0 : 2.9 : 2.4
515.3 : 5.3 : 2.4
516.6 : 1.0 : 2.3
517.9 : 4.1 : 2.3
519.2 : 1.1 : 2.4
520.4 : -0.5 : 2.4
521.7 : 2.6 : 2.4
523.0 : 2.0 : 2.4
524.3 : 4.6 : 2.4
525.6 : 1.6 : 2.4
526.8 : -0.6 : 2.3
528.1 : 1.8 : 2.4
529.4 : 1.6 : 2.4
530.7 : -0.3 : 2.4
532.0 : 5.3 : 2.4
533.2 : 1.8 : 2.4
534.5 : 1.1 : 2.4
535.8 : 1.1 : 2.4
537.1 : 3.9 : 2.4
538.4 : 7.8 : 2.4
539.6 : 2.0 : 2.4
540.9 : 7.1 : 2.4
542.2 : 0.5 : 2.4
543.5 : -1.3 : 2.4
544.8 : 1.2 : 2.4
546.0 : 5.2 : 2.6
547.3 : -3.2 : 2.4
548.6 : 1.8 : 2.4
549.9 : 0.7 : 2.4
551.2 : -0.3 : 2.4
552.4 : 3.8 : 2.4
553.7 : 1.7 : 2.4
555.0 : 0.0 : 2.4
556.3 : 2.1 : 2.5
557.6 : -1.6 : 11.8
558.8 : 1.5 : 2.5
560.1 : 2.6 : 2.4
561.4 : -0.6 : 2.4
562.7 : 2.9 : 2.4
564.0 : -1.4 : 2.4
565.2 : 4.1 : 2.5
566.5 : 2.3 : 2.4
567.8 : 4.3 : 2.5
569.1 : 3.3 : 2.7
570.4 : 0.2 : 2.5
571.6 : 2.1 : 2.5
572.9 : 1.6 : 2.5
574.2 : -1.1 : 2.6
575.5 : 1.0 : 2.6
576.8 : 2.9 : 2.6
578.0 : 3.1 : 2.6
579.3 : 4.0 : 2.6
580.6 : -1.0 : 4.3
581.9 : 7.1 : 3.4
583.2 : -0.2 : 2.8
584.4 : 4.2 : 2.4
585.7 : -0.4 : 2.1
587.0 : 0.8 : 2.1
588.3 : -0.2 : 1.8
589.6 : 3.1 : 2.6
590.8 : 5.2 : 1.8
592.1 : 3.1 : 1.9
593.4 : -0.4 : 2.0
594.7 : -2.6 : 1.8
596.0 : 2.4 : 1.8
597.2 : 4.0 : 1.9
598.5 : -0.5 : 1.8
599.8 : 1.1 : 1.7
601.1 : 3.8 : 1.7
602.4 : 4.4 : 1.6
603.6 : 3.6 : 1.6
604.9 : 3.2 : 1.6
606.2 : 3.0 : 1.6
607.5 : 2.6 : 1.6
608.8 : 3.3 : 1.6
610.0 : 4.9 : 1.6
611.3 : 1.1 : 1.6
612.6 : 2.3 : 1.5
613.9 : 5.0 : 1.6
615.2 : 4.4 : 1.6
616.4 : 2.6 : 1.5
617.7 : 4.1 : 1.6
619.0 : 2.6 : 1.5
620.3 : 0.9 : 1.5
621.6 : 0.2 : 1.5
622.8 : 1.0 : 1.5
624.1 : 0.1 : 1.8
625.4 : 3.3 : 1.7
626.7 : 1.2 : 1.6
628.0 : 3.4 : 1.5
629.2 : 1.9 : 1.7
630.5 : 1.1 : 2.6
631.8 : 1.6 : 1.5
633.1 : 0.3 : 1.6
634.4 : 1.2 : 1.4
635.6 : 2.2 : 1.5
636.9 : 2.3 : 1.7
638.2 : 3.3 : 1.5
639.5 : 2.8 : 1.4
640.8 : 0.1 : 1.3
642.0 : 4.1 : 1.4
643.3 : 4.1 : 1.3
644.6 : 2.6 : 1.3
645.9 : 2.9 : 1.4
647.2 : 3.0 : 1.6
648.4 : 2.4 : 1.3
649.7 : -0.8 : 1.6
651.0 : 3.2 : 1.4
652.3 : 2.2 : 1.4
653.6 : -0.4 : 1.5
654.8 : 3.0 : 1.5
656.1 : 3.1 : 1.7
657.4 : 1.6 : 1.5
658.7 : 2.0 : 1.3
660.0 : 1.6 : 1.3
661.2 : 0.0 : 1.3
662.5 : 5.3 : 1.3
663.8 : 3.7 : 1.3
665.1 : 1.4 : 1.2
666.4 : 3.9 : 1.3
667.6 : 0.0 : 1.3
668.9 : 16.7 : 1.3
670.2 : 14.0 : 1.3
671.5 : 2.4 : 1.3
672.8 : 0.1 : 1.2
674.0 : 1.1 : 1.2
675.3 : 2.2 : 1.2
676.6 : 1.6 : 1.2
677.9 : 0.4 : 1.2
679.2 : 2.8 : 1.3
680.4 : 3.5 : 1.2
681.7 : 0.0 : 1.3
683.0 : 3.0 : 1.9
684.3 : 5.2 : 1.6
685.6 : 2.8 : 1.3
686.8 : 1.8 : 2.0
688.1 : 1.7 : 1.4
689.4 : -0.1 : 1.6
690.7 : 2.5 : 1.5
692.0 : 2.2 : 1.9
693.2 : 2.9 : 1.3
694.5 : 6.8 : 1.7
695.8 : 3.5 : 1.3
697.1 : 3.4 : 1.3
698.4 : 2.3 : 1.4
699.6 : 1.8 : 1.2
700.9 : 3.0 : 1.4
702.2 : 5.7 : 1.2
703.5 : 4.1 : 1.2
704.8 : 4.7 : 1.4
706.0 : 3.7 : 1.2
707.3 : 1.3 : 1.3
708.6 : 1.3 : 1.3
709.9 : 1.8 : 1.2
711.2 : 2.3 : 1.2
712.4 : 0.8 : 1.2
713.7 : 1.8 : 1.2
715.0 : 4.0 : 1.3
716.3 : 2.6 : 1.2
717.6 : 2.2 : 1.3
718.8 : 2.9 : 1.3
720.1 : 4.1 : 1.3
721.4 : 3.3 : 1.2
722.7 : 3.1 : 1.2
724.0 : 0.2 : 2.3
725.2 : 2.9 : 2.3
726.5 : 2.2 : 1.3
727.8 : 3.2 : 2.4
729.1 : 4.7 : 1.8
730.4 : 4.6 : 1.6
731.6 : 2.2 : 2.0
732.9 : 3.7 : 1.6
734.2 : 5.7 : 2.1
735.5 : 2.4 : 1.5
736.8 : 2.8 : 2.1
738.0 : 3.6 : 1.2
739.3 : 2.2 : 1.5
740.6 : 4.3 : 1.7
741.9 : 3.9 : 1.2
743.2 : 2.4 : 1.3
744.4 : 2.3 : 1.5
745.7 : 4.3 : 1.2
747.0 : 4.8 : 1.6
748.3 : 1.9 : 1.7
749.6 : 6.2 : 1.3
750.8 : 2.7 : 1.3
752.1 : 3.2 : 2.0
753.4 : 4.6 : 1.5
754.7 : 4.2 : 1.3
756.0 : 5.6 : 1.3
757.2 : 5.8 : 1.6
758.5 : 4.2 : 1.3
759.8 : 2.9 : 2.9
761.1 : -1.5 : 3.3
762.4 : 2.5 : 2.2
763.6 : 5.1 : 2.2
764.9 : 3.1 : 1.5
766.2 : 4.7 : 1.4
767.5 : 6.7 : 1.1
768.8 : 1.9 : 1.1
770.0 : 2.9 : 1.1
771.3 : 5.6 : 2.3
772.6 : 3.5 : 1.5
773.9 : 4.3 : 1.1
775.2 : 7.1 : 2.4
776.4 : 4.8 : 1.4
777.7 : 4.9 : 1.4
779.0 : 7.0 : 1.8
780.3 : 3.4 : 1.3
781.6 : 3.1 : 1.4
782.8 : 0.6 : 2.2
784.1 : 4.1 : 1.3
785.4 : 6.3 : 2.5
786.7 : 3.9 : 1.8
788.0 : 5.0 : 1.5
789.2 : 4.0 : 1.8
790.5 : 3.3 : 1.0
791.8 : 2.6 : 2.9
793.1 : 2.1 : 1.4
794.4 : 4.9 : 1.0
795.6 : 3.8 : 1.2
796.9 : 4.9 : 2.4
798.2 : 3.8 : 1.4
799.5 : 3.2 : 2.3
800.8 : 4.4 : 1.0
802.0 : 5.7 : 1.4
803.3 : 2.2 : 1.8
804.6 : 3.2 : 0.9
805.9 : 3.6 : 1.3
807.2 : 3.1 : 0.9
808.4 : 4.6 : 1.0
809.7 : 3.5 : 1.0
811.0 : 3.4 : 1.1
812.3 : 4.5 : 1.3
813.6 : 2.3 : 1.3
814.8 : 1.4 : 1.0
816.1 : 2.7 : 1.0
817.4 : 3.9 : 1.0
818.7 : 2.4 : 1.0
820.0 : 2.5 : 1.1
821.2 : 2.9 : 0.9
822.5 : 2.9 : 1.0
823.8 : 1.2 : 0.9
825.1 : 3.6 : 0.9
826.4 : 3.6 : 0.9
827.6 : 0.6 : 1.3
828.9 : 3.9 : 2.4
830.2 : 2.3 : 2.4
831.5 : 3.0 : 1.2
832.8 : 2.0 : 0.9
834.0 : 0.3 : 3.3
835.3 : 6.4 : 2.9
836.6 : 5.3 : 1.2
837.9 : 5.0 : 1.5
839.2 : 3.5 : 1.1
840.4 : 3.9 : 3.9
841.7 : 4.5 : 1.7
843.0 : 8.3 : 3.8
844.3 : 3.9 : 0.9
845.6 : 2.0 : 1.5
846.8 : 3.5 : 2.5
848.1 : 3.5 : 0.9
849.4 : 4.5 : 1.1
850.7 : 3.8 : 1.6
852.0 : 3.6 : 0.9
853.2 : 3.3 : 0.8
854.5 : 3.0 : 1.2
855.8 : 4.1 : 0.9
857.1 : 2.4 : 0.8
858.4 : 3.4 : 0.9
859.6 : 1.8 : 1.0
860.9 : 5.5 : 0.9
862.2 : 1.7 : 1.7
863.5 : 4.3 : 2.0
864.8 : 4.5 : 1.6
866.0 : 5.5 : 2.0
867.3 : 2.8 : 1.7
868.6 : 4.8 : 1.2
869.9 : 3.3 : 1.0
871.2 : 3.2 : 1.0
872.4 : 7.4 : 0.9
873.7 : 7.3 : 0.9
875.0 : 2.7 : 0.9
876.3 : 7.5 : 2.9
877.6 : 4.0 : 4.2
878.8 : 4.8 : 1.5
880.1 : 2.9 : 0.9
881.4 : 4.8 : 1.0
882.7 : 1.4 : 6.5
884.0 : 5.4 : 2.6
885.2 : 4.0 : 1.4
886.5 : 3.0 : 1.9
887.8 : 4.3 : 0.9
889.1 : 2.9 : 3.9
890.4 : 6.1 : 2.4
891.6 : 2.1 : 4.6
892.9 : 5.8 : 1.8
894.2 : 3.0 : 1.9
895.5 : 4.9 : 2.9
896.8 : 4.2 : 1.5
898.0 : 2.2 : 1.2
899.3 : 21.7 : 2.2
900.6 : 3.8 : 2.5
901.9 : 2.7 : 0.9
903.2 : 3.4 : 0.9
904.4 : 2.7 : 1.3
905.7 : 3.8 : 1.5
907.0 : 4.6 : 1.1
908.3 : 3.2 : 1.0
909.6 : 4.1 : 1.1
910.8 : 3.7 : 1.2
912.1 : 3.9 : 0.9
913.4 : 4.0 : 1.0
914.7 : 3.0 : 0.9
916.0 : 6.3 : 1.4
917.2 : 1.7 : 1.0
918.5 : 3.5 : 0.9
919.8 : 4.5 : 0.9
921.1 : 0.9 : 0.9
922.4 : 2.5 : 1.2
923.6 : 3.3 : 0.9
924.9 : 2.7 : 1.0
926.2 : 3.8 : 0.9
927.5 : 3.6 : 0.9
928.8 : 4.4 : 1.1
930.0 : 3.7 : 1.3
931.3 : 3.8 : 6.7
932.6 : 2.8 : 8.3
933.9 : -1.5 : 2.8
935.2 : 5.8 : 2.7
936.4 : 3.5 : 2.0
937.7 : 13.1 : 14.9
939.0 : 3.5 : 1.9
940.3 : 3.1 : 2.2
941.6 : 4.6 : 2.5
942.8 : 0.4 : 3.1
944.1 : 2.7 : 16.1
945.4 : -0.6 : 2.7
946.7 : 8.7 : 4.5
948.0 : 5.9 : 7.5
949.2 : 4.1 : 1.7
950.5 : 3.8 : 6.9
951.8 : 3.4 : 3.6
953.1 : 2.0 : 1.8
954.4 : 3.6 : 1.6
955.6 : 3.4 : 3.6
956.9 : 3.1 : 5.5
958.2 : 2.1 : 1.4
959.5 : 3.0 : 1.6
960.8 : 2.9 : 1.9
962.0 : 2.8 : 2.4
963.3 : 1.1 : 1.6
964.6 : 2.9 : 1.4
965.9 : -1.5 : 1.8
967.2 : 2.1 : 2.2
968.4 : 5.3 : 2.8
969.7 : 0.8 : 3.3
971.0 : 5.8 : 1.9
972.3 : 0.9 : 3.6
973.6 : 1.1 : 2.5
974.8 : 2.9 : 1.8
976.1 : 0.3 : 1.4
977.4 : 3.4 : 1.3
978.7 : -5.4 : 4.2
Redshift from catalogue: 0.80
